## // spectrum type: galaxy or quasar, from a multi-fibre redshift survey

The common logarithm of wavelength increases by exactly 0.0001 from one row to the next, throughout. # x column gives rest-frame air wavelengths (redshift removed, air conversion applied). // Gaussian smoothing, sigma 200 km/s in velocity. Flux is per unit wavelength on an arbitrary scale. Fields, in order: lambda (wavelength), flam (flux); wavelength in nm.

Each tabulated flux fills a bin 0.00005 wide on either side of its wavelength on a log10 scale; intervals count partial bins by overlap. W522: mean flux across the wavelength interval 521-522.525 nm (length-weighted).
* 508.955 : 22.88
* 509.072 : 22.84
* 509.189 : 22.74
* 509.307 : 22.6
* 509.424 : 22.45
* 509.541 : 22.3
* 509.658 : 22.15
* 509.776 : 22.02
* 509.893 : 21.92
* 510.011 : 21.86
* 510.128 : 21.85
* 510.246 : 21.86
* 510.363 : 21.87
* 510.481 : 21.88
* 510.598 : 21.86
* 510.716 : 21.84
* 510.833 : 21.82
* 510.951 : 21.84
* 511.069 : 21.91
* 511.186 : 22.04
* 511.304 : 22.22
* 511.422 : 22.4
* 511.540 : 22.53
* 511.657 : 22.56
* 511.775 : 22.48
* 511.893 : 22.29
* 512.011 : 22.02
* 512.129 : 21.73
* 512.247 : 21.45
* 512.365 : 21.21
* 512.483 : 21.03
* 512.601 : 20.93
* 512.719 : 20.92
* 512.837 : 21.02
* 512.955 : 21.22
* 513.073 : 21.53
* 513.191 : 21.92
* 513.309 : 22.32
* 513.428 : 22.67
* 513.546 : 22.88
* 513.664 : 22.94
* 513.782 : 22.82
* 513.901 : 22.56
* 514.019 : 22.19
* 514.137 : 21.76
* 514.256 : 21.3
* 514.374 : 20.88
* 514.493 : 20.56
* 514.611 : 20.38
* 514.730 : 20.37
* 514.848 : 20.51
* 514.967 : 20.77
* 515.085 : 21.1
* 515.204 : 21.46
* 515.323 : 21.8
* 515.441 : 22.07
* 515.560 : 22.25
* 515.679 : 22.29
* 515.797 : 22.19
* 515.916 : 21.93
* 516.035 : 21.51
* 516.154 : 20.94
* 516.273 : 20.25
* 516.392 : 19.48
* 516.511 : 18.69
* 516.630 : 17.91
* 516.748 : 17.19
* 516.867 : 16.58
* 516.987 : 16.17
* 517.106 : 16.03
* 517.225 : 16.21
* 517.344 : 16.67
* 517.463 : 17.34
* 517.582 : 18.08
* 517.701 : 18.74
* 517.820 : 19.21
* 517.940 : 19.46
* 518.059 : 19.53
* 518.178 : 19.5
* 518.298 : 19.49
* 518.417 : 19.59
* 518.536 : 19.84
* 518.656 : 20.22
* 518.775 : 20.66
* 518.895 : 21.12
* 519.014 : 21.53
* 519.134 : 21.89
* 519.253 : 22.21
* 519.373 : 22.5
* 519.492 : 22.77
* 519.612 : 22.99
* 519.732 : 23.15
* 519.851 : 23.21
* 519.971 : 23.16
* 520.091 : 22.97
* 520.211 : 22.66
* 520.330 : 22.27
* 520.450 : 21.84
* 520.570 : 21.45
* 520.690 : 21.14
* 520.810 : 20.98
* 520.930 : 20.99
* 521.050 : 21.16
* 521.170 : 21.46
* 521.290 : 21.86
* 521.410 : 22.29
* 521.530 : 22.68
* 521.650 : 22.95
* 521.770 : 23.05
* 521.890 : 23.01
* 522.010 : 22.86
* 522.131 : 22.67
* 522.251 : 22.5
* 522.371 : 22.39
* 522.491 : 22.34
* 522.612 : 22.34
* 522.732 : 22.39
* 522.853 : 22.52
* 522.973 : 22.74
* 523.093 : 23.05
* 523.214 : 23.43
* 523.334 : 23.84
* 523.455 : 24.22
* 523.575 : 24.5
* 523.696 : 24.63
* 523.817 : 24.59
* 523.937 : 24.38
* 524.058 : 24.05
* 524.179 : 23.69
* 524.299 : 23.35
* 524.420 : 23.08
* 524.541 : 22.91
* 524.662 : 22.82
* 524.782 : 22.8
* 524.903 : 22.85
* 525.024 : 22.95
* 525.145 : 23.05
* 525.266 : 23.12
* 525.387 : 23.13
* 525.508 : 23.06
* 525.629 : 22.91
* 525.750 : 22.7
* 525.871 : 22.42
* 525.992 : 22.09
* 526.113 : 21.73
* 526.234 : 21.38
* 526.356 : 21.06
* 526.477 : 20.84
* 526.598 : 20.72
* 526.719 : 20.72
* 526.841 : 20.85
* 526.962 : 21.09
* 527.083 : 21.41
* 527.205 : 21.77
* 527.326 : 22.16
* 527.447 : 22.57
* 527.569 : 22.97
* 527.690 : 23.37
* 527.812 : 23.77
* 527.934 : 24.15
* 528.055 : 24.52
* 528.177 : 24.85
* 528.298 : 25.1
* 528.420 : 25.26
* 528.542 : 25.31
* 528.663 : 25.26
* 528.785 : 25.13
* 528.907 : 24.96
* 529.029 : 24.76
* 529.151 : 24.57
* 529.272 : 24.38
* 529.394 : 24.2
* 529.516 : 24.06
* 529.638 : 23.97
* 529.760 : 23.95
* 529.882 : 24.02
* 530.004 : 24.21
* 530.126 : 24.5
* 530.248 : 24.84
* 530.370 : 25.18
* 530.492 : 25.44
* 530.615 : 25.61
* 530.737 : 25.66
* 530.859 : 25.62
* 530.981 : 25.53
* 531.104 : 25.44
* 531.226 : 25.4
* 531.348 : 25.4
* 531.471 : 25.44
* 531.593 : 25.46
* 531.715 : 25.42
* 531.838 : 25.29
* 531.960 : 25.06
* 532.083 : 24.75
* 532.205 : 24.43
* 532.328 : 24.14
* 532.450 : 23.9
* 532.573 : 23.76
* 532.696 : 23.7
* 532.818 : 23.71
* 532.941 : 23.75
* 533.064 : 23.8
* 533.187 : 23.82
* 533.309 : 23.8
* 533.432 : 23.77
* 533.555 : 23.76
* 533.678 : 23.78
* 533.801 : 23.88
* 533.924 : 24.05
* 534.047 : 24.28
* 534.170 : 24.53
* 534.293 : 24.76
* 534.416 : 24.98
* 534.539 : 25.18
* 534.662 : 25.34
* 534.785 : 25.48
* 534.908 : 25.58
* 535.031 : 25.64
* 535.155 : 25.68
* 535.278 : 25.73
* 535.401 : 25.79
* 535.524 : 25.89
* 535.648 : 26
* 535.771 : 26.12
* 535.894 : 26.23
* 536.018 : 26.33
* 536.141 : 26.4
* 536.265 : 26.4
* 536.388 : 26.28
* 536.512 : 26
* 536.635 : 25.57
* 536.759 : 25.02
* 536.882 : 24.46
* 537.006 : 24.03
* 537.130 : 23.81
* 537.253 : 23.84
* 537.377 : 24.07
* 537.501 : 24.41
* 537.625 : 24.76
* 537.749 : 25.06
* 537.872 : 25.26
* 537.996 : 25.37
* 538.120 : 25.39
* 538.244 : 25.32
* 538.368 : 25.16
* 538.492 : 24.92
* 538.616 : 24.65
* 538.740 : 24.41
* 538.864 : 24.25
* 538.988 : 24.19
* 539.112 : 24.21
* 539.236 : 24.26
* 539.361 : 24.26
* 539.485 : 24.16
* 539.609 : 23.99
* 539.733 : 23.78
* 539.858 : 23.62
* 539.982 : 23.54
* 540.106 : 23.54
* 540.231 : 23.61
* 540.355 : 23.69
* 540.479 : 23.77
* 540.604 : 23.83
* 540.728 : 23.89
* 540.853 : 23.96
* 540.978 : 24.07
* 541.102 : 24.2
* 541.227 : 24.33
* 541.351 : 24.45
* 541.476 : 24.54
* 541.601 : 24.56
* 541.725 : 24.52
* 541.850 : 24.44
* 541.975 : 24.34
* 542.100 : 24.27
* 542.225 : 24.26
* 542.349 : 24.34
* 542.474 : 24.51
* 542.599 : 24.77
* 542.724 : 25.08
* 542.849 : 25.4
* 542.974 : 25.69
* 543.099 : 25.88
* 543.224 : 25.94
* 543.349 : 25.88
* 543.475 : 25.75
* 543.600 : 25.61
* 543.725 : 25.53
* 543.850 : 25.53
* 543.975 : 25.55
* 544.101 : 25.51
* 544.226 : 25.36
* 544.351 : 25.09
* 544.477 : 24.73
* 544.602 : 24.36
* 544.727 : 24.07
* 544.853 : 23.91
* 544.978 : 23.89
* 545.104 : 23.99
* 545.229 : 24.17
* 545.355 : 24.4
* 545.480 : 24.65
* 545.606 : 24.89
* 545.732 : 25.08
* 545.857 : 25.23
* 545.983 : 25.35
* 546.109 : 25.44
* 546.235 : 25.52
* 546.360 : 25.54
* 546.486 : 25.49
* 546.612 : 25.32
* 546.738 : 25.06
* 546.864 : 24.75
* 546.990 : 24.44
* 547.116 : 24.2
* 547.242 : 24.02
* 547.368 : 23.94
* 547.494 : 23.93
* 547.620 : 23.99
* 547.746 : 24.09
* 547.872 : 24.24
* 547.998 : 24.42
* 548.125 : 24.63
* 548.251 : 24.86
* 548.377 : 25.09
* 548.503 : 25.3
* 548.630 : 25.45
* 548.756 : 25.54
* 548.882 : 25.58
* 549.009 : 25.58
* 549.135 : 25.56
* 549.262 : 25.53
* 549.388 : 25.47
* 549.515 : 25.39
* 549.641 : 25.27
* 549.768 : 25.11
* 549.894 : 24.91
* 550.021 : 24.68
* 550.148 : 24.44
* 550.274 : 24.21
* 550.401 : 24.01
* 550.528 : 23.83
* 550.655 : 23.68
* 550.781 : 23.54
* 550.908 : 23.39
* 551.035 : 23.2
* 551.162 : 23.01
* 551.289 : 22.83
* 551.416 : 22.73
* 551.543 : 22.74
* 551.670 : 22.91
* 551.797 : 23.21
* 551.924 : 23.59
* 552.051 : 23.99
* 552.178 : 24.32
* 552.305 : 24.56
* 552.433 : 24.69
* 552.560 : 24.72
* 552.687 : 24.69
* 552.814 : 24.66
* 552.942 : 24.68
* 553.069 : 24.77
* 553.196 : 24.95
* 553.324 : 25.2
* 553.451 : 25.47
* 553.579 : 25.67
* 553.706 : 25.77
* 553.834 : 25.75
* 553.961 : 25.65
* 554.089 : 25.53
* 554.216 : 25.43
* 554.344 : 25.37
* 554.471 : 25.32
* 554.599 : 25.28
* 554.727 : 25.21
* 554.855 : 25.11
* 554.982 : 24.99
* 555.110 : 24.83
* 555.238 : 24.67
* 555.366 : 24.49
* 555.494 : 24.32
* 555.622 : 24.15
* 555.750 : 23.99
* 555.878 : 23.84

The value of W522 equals 22.4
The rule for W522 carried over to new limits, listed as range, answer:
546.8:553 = 24.4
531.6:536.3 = 24.9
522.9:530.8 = 23.5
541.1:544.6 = 25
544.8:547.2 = 24.8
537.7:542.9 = 24.4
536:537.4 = 25.2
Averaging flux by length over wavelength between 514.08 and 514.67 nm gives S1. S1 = 21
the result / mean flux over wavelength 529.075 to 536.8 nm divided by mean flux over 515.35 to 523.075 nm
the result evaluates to 1.19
